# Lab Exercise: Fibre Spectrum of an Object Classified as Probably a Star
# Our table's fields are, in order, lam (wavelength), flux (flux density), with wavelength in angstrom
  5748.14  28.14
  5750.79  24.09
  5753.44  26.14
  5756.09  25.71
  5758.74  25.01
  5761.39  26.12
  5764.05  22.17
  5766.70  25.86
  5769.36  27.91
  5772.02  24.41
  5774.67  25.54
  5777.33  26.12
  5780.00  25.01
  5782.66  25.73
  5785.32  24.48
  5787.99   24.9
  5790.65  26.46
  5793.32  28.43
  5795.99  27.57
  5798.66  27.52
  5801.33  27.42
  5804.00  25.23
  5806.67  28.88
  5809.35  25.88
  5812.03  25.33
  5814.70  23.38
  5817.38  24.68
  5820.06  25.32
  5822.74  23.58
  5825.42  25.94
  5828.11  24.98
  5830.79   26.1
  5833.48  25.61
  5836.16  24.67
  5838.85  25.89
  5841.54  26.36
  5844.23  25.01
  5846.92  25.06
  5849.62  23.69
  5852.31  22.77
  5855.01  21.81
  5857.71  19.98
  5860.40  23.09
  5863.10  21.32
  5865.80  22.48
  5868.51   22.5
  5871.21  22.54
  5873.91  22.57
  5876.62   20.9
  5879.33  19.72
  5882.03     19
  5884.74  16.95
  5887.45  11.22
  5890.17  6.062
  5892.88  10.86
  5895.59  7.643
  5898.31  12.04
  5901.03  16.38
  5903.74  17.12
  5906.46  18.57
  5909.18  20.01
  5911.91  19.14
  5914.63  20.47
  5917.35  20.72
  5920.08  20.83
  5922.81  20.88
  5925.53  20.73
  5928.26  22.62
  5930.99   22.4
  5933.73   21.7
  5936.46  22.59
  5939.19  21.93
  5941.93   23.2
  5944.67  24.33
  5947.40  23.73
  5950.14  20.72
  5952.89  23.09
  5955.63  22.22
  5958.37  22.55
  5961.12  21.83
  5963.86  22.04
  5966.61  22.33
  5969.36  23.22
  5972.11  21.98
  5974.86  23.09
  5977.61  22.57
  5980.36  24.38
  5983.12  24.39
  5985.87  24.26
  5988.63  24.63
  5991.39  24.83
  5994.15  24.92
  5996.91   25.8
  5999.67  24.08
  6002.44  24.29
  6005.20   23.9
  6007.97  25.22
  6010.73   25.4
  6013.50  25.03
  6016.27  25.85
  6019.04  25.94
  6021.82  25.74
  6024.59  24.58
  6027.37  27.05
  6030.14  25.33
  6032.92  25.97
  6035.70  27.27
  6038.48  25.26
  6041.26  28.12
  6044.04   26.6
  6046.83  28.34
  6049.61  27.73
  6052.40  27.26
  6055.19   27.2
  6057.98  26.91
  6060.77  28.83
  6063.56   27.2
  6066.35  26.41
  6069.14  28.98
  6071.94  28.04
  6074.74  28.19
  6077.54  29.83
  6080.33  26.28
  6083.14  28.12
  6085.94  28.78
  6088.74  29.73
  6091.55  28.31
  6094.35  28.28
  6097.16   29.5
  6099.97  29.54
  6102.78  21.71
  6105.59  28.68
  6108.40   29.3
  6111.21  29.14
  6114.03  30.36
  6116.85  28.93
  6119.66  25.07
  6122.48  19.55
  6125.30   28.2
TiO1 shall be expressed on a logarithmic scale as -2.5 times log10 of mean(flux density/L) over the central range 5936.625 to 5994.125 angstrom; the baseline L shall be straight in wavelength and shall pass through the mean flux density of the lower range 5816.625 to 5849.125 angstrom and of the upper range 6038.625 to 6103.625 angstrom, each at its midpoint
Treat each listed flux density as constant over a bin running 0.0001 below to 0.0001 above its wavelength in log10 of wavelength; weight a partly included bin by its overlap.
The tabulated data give 0.16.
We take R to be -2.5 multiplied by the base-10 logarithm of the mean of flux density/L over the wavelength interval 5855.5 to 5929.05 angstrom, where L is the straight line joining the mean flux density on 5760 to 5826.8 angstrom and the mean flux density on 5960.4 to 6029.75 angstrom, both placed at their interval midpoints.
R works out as 0.34 mag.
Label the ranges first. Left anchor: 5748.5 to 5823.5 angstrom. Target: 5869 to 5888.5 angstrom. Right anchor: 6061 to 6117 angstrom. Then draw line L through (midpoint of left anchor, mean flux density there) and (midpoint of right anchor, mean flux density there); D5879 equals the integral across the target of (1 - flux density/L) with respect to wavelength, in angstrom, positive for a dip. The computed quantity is 5.3 angstrom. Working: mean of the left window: 25.7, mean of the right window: 28.3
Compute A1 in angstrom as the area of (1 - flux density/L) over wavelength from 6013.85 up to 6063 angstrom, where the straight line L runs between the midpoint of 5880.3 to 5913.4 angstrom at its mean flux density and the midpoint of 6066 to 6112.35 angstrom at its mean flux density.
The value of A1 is -4.1 angstrom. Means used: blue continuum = 14.7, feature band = 26.7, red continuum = 28.2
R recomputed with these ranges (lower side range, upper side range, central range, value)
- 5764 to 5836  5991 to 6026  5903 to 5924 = 0.27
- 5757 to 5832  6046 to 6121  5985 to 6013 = 0.11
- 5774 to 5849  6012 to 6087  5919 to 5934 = 0.22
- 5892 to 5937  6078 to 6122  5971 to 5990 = -0.08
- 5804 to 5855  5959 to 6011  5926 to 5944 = 0.09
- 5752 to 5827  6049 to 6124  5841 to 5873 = 0.14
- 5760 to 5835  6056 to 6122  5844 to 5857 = 0.12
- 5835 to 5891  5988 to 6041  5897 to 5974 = 0.11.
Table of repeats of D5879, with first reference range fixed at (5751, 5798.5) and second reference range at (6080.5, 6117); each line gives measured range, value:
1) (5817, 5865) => 3.8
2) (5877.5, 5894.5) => 8.0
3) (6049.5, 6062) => 0.2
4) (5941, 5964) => 3.8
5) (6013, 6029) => 1.2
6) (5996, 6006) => 1.1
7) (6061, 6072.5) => 0.2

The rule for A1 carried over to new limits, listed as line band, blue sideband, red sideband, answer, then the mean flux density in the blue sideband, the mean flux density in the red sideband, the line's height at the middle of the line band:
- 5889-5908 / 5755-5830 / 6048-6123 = 9.8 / 25.7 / 27.8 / 26.5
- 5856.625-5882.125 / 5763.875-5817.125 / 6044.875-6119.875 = 4.8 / 26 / 28.1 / 26.5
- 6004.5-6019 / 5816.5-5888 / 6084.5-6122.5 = 0.5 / 22.8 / 27.9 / 26.1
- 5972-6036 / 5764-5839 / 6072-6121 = 6.0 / 25.7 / 28.2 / 27.4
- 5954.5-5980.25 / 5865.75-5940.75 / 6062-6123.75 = -1.0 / 18.5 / 27.7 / 21.7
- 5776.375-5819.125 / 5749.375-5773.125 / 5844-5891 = -4.5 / 25.3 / 20.4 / 23.6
